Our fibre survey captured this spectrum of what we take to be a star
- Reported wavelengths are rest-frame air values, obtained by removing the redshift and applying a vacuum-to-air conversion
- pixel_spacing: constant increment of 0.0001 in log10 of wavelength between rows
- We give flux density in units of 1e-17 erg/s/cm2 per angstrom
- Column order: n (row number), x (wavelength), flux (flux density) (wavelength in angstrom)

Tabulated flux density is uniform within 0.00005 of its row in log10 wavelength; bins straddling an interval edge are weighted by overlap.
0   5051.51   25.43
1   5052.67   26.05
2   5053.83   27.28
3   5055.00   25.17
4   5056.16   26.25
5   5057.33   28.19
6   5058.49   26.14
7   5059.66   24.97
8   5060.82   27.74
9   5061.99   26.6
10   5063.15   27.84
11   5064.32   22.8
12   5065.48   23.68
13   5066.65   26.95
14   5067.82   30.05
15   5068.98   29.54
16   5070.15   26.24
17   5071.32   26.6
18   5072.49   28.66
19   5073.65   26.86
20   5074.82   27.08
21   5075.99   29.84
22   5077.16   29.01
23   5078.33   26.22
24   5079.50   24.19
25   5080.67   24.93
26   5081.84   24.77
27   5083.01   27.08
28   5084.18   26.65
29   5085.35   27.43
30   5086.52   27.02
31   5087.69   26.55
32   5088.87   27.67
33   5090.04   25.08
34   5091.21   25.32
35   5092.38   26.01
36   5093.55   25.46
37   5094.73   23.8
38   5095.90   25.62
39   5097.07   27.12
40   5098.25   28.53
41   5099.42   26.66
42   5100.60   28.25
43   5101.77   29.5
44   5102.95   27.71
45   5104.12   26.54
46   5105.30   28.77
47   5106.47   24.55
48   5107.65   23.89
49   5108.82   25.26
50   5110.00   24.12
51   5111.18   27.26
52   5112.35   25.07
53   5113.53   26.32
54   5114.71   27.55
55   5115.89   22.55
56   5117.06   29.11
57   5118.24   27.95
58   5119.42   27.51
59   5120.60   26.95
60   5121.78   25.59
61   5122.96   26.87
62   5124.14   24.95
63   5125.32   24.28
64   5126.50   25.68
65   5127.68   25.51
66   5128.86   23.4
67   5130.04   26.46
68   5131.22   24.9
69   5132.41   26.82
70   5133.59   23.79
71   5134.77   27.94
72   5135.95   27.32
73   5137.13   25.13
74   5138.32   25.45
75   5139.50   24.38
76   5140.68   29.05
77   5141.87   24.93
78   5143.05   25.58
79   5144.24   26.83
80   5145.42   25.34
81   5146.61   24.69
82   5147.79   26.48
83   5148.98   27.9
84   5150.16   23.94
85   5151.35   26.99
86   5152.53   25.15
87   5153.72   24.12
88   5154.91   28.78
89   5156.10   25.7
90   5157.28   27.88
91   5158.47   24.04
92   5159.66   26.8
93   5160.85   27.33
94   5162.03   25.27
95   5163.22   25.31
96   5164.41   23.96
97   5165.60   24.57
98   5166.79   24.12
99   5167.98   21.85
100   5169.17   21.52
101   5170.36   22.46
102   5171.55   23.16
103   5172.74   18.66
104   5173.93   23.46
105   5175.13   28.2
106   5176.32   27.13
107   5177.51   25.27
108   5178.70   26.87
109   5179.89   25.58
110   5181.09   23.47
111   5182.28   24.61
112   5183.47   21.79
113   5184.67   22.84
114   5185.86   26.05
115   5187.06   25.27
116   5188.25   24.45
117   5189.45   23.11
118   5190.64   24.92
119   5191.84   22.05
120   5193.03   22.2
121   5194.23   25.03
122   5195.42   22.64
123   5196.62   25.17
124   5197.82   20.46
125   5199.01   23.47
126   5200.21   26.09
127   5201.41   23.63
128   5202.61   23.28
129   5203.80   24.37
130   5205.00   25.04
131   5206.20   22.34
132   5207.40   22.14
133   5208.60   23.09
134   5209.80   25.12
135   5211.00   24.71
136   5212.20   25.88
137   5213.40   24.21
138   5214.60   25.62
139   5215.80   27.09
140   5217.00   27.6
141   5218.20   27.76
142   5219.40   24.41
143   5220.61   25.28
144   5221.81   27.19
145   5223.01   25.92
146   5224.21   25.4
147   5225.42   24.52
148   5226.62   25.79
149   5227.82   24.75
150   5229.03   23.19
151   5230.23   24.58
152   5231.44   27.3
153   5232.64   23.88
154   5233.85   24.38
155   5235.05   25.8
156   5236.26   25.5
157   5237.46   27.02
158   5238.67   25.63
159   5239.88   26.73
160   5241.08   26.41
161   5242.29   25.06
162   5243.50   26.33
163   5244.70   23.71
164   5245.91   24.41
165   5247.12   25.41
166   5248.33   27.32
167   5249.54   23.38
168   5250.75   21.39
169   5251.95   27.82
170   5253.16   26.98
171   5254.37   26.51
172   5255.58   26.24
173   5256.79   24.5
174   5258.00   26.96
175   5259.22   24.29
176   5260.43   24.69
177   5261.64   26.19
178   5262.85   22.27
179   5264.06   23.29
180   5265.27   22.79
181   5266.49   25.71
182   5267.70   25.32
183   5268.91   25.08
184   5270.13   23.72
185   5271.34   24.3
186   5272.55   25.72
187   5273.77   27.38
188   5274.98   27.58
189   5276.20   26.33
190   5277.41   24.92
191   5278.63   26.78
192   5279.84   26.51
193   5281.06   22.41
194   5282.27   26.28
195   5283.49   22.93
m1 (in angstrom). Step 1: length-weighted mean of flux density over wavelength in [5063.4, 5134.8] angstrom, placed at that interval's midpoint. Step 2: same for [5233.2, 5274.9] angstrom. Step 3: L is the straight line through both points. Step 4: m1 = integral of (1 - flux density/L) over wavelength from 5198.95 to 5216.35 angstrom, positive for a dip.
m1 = 0.8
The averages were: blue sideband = 26.4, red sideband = 25.3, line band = 24.4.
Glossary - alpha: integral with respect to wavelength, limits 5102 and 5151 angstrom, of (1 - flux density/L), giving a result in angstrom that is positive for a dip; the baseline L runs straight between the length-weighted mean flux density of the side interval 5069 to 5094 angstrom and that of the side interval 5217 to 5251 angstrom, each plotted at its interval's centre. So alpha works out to 0.6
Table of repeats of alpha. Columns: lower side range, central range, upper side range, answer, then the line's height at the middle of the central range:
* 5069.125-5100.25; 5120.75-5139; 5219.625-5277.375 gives 0.43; 26.2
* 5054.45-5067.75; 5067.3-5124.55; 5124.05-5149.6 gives -1.45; 26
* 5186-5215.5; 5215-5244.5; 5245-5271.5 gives -1.49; 24.5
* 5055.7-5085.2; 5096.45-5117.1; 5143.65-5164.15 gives -0.07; 26.4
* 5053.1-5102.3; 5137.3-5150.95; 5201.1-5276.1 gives 0.11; 26.1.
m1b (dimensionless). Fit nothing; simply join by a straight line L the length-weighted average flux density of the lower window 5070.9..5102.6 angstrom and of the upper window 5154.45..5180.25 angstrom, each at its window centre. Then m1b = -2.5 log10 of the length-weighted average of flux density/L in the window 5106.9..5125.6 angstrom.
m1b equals 0.00 mag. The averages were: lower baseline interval 26.7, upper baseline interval 24.9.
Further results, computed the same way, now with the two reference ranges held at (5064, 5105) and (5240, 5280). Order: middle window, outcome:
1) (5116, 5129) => 0.01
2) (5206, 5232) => 0.02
